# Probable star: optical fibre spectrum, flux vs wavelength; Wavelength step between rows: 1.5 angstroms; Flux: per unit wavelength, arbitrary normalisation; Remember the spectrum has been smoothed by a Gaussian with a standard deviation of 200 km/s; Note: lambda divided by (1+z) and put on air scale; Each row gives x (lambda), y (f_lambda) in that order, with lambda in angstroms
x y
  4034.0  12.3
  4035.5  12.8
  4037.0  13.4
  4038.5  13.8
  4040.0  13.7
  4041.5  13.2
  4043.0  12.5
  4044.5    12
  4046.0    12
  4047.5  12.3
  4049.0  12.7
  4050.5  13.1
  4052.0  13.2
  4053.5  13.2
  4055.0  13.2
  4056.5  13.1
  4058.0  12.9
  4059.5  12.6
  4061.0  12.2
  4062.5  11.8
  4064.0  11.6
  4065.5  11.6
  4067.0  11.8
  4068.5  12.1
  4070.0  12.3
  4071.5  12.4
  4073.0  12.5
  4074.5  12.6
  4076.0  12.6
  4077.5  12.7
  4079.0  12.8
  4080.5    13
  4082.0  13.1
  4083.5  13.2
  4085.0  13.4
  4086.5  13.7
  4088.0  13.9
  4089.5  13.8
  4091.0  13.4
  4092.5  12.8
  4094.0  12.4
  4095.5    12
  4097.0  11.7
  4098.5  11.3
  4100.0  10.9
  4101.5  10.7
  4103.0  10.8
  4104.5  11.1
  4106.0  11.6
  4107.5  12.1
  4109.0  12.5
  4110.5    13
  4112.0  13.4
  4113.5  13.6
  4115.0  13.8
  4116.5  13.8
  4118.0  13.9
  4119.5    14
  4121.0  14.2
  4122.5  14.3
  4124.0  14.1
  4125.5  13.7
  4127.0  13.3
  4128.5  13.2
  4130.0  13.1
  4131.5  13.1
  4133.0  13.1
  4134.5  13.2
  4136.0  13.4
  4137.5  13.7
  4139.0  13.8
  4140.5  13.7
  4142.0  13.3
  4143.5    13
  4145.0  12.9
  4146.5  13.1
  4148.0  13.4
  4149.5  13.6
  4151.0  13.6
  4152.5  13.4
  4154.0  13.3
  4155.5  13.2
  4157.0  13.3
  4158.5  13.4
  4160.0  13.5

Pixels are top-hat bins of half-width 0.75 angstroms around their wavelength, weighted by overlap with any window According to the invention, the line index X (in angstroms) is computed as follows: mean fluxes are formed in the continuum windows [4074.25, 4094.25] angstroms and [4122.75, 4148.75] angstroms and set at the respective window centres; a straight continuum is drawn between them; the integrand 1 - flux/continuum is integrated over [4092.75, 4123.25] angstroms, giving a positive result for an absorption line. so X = 1.6 angstroms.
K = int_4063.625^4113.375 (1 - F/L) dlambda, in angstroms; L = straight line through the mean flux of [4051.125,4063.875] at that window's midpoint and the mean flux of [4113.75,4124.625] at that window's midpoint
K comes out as 3.5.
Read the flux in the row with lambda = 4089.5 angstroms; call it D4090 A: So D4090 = 13.8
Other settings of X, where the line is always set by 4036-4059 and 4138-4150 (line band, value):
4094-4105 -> 1.56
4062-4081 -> 1.11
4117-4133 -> -0.47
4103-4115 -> 0.69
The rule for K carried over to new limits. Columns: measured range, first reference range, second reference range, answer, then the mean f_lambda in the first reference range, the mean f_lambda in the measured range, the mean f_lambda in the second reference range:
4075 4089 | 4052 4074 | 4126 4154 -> -0.6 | 12.4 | 13.2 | 13.3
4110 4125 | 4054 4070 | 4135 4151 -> -0.9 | 12.3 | 13.8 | 13.4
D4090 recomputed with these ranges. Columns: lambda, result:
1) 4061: 12.2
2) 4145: 12.9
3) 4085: 13.4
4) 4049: 12.7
